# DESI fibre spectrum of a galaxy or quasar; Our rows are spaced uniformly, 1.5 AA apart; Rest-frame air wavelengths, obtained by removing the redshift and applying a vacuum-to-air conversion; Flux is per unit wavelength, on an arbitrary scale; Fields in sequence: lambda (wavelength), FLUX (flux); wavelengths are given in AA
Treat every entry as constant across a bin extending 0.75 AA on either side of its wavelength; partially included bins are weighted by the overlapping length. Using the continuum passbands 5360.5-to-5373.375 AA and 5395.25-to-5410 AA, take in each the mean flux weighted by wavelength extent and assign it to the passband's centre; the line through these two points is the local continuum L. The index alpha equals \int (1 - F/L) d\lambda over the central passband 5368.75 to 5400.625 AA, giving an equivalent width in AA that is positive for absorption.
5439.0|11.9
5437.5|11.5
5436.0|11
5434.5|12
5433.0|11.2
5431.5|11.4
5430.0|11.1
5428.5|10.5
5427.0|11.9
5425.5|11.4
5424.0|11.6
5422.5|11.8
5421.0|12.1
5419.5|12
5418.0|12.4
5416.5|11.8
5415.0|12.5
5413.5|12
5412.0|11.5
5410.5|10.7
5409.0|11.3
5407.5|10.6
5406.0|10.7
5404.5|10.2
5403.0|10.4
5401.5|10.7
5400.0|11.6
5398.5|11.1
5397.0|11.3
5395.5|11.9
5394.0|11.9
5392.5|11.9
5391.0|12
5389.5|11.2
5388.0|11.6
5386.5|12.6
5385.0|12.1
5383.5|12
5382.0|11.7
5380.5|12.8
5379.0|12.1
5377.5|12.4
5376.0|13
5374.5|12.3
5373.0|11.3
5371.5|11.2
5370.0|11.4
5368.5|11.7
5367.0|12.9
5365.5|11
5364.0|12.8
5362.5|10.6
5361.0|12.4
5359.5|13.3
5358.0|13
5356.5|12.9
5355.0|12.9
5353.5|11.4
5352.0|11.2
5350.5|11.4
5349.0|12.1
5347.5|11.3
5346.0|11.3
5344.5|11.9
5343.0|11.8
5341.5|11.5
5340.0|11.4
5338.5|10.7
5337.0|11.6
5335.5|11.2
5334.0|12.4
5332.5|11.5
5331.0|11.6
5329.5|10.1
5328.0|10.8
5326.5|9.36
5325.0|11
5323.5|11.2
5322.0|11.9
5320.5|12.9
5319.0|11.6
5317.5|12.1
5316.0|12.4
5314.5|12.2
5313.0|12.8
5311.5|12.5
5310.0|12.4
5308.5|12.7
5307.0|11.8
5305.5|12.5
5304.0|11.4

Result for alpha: -1.56 AA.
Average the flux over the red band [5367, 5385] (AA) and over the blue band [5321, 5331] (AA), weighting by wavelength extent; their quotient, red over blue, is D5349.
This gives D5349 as 1.1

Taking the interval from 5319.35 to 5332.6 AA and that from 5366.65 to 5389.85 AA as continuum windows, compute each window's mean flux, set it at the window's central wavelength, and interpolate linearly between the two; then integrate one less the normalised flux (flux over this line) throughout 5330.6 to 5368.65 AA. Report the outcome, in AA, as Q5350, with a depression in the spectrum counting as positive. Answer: -1.0 AA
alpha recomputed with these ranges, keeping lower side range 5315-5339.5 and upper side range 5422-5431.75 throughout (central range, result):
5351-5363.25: -0.9 AA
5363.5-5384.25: -1.2 AA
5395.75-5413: 0.6 AA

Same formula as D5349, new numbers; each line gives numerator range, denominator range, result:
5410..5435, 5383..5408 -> 1.02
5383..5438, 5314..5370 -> 0.98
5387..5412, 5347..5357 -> 0.94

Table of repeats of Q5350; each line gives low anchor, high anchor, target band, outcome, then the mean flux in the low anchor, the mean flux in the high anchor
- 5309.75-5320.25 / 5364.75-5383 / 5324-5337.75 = 1.3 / 12.3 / 12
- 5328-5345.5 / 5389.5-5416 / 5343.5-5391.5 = -2.7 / 11.4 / 11.3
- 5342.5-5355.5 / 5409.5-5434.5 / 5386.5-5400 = 0.0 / 11.7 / 11.6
